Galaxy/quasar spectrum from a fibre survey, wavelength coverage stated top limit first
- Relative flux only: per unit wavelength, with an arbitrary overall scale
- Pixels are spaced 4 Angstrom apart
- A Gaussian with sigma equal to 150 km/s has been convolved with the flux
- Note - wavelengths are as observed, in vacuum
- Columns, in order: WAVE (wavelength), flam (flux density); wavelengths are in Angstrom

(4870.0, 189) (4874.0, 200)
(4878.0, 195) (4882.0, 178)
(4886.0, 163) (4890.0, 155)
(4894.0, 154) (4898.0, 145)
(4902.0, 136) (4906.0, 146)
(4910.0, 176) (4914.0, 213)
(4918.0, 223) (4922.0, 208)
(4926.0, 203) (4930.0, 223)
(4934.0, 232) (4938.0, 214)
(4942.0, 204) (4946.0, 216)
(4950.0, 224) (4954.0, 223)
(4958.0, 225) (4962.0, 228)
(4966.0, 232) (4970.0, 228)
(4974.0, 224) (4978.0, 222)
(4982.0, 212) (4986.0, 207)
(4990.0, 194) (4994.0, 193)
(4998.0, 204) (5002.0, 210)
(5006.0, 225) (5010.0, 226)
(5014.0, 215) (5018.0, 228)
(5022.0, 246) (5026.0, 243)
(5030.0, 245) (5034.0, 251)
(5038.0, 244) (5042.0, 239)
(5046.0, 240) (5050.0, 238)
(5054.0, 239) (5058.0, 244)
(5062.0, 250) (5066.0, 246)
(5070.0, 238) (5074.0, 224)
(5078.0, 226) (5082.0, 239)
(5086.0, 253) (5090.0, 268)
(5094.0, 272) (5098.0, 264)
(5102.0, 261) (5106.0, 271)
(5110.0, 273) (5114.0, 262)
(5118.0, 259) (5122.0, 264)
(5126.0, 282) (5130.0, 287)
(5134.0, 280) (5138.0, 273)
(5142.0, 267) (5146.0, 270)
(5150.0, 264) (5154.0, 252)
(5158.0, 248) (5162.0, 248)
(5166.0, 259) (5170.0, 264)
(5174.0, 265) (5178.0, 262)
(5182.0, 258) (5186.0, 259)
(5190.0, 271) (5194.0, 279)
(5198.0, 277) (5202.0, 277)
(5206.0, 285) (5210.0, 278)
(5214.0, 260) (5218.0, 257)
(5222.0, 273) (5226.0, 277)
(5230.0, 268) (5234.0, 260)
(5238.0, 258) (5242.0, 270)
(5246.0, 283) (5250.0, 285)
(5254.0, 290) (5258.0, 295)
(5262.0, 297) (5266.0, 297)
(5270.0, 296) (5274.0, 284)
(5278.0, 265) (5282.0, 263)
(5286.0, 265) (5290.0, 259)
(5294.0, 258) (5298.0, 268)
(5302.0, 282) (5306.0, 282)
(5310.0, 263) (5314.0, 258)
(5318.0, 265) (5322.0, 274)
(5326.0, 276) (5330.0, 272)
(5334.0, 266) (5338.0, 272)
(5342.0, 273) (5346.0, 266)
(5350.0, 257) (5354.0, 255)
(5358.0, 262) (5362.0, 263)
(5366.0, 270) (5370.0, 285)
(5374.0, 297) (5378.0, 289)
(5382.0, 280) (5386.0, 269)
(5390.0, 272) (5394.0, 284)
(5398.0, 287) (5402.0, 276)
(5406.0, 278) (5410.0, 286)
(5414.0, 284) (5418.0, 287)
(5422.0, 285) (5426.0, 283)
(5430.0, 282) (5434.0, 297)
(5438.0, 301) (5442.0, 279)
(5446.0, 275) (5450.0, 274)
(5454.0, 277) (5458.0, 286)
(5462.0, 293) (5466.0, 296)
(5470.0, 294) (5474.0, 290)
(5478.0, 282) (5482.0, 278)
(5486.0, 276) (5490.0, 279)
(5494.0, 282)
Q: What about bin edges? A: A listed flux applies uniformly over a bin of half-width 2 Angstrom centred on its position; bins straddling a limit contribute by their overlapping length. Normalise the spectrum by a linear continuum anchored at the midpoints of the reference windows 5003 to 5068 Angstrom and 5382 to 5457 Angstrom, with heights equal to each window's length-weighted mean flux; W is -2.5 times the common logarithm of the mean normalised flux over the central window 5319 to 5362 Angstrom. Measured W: 0.02 mag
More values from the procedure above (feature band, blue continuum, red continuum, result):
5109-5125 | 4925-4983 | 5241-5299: -0.060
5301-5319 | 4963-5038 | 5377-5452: -0.009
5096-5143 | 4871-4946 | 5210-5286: -0.116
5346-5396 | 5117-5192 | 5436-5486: 0.023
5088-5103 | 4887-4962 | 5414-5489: -0.185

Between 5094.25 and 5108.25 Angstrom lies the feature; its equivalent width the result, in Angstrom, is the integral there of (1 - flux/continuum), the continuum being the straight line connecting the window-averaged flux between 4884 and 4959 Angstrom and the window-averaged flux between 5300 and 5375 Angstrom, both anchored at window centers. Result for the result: -2.5 Angstrom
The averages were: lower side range 193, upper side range 270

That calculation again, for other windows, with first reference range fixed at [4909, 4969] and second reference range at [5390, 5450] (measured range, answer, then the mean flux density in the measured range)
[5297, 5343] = -0.2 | 271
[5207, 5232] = -1.3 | 269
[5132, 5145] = -1.5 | 273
